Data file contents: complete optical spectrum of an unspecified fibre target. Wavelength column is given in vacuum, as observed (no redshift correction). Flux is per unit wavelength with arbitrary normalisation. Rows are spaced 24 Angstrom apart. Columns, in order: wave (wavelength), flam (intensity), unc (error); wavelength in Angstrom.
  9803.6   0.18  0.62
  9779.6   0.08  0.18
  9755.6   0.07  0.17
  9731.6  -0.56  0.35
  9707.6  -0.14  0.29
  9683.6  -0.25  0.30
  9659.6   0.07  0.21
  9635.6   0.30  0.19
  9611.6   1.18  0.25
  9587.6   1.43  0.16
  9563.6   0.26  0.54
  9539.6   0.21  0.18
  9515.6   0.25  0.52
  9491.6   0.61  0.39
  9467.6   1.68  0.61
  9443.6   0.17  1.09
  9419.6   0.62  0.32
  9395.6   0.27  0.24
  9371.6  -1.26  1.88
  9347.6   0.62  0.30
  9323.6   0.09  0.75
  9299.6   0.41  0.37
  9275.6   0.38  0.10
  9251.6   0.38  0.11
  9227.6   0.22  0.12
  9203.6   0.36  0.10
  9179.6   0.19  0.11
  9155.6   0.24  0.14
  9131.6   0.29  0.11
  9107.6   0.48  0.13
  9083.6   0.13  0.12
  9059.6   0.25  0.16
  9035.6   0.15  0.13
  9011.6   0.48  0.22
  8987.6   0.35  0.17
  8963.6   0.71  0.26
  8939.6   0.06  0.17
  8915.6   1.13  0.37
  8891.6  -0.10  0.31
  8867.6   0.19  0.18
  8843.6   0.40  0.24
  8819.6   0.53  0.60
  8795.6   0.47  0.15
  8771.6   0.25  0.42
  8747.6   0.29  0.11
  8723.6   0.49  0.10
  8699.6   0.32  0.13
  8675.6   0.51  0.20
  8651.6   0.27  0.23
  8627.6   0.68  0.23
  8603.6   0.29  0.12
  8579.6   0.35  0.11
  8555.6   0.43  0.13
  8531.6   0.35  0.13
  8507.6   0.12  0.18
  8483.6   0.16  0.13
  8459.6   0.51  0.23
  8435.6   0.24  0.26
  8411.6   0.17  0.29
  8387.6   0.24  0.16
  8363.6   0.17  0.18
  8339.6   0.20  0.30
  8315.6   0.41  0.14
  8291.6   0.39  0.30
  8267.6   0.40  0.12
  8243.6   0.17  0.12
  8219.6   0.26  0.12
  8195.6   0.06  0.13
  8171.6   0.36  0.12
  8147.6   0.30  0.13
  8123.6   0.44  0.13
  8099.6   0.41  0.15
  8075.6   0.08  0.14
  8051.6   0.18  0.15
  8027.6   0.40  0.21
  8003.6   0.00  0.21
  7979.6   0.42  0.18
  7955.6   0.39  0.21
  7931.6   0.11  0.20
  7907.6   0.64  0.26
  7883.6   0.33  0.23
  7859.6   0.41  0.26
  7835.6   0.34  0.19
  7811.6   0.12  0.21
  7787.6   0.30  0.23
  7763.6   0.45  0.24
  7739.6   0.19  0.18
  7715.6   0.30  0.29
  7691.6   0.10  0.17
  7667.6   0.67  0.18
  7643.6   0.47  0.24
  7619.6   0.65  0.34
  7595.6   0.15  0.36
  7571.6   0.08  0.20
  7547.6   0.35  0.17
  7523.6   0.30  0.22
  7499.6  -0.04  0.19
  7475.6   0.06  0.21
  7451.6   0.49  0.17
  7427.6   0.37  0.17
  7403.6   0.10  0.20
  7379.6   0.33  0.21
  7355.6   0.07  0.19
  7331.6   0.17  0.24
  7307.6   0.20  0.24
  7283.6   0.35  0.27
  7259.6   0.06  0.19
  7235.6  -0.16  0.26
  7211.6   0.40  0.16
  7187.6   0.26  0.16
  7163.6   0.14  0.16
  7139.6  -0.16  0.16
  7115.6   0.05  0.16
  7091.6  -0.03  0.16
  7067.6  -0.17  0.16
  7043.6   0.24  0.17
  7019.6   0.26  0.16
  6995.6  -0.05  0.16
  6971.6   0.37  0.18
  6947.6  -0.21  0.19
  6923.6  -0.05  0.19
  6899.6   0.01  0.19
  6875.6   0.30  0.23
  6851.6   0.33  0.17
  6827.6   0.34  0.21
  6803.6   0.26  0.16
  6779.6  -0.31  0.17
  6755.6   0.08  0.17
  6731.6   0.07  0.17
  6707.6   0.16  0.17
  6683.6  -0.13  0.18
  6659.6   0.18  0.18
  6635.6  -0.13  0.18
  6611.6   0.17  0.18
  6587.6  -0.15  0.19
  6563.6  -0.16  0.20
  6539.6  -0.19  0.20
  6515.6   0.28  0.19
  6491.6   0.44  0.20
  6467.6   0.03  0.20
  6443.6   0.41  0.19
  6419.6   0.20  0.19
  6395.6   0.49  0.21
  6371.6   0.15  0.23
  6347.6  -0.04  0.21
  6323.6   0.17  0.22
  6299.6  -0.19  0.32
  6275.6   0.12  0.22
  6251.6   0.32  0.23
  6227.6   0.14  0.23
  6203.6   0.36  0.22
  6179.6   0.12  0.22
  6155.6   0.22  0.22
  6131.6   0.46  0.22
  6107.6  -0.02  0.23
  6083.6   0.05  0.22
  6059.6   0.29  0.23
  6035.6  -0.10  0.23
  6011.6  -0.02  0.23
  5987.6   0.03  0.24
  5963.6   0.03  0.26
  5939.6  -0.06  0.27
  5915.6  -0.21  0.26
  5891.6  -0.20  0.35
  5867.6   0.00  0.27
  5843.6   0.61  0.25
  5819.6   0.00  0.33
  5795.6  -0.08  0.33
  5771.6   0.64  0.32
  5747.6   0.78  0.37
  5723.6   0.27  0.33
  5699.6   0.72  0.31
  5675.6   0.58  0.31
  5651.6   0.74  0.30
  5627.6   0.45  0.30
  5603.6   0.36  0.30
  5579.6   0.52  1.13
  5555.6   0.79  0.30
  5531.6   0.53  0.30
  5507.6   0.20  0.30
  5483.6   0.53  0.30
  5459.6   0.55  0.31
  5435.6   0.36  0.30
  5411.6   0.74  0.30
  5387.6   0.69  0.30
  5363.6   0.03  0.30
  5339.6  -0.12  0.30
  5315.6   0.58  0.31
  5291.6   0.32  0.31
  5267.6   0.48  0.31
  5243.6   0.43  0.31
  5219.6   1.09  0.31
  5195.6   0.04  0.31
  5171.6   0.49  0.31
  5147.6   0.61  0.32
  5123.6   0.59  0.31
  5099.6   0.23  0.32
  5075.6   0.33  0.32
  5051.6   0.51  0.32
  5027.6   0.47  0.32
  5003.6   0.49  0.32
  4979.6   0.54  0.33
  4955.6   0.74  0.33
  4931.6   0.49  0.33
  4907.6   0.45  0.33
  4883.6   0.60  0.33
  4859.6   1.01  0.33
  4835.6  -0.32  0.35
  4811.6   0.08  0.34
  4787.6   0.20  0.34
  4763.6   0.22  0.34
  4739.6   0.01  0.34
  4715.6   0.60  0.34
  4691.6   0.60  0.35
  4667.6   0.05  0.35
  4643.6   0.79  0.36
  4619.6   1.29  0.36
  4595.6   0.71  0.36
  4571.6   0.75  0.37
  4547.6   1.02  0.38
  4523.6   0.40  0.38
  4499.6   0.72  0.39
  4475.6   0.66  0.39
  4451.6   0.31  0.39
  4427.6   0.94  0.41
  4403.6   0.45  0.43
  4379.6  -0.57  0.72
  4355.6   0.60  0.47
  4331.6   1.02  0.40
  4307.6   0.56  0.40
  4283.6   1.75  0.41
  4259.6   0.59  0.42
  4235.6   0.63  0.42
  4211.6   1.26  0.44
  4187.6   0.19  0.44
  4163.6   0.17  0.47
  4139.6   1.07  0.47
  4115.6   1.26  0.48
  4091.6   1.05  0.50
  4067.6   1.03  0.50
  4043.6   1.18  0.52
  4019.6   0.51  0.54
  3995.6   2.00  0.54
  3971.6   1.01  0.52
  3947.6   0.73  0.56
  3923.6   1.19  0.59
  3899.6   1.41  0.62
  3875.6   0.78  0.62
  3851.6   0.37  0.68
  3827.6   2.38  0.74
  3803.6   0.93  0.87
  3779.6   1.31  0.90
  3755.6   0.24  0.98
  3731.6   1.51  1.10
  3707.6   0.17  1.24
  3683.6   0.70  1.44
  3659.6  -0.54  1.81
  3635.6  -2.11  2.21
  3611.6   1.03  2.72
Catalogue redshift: 1.57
